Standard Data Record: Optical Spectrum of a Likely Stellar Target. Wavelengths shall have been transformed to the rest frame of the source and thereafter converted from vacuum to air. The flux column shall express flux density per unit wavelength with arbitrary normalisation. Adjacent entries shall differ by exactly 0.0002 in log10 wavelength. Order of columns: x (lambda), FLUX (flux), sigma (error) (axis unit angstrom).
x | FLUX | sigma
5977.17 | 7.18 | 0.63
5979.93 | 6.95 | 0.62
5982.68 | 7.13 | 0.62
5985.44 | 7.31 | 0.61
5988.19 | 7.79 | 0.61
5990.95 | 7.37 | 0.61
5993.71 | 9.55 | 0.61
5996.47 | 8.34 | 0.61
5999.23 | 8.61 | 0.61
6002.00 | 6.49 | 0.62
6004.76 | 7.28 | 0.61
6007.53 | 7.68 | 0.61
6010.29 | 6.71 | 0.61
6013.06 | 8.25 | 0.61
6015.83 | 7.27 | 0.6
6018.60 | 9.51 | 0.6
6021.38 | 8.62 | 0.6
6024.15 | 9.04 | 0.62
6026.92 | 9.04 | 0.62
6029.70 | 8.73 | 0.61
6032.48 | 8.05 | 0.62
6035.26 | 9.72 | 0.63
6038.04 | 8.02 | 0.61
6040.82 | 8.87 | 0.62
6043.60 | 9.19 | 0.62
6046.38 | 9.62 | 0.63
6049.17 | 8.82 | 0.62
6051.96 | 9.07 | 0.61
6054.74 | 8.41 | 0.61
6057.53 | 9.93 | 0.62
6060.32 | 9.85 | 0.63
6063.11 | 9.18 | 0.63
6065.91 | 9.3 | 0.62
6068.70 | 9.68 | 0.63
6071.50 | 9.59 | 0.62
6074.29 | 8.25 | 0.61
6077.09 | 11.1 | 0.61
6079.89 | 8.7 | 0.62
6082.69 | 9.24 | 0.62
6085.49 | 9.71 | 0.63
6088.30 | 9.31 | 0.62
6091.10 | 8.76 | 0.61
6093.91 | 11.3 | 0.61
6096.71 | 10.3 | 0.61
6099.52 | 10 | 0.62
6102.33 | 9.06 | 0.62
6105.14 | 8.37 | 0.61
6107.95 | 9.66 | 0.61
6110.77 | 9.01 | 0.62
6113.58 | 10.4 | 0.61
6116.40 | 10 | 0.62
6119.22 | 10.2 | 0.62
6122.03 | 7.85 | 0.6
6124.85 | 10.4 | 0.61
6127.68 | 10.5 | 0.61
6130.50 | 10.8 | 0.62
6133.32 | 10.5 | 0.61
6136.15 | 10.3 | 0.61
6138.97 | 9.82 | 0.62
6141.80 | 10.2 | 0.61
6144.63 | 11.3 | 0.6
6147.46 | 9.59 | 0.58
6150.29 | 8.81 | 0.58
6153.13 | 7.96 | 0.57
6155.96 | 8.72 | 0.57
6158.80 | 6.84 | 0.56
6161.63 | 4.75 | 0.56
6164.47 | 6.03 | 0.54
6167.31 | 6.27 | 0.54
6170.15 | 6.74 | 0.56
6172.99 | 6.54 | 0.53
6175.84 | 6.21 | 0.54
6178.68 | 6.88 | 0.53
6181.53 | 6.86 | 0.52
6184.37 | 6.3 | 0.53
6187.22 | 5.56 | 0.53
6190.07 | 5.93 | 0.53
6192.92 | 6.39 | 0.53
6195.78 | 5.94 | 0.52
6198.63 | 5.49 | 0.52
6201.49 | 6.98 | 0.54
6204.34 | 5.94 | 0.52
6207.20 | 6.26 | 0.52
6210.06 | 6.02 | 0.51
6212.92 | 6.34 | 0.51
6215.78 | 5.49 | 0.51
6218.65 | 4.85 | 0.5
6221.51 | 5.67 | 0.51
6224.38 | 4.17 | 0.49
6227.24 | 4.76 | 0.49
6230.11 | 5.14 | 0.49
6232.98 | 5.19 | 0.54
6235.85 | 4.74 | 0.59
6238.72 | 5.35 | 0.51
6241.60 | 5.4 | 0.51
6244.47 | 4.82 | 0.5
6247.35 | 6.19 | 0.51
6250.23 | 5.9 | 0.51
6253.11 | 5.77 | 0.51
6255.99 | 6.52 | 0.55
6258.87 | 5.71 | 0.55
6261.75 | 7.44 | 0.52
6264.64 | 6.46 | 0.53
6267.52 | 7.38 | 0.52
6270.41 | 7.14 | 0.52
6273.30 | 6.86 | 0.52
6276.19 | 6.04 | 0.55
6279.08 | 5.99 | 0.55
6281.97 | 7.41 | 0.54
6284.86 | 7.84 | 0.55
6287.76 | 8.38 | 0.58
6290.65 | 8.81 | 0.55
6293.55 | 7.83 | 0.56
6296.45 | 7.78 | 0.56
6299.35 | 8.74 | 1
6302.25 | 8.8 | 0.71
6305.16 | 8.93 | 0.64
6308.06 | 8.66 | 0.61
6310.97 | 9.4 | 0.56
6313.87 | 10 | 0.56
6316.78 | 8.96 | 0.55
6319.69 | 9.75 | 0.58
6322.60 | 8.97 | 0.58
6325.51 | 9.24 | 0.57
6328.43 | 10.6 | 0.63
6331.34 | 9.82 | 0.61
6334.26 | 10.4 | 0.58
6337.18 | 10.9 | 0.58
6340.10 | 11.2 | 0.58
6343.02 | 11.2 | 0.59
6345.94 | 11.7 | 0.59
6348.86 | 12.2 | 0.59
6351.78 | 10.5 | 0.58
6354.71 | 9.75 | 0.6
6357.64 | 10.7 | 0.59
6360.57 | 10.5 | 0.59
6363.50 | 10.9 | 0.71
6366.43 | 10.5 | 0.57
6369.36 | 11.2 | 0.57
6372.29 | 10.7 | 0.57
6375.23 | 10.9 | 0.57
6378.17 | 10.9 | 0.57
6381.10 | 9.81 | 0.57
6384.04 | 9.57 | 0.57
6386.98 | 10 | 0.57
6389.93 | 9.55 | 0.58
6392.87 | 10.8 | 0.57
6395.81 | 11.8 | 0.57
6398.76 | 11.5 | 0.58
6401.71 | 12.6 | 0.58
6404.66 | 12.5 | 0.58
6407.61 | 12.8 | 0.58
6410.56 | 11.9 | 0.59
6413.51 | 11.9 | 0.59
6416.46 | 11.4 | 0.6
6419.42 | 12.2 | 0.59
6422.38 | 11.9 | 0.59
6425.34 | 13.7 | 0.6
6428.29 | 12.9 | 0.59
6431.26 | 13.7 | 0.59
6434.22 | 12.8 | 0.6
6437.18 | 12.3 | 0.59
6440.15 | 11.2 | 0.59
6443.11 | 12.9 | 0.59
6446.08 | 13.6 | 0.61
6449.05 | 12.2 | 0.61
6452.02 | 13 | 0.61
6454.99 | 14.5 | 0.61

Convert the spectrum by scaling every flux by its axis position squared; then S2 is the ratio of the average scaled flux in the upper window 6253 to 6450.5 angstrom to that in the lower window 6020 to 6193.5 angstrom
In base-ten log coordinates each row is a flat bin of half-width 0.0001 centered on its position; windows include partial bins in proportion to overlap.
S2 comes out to 1.25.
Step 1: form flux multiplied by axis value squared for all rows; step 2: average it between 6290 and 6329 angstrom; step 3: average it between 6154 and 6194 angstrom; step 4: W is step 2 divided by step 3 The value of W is 1.46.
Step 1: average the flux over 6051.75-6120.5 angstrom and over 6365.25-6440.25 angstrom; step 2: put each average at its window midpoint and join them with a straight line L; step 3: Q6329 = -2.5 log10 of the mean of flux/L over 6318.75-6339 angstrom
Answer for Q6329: 0.117 mag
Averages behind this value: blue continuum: 9.54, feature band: 9.98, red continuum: 11.6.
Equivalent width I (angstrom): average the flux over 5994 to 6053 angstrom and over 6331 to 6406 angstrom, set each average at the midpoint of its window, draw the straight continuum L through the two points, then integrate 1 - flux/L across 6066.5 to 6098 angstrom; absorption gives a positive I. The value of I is -2.72 angstrom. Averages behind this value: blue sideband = 8.44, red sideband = 10.9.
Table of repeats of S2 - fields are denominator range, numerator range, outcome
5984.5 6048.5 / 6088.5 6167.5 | 1.15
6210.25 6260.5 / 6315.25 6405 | 2.03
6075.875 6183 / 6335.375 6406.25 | 1.32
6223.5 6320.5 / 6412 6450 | 1.87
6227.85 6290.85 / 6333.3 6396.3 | 1.75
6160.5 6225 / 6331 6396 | 1.87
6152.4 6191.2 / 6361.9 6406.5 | 1.79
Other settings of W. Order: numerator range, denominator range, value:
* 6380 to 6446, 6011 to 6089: 1.47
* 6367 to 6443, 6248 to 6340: 1.47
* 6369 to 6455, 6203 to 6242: 2.34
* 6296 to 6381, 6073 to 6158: 1.13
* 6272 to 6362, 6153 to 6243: 1.62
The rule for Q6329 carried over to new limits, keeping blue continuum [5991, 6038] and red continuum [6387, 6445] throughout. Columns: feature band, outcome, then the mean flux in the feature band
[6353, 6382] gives 0.10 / 10.6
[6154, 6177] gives 0.43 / 6.55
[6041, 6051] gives -0.07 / 9.16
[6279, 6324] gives 0.27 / 8.59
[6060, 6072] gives -0.09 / 9.48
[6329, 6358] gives 0.05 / 10.8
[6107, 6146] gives -0.08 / 10.1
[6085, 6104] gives -0.08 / 9.76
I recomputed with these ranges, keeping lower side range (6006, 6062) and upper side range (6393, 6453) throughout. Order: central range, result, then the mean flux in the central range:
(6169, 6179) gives 3.47 angstrom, 6.56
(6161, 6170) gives 3.66 angstrom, 5.91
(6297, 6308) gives 2.48 angstrom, 8.72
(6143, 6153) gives 0.14 angstrom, 9.65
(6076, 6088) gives -0.58 angstrom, 9.61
